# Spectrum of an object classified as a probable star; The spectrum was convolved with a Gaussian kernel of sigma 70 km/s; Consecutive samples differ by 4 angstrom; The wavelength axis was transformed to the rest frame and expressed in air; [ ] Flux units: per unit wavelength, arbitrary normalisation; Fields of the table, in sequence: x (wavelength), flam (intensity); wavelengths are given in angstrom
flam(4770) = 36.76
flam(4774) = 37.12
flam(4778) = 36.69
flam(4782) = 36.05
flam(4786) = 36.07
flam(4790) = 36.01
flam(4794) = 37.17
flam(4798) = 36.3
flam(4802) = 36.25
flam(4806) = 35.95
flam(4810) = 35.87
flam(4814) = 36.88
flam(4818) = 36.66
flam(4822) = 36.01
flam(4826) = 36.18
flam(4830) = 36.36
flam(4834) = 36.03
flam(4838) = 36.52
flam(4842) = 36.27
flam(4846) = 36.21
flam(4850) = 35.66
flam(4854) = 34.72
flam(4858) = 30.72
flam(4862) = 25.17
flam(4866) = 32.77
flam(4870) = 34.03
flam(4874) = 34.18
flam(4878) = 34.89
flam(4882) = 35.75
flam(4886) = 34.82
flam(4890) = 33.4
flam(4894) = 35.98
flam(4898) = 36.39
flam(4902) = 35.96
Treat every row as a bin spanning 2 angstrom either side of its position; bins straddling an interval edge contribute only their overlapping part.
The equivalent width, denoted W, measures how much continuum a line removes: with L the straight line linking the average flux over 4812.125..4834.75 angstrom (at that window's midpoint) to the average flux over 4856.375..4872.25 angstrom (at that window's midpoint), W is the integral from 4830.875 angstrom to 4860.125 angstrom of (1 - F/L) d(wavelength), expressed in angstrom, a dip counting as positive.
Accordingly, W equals -1.6 angstrom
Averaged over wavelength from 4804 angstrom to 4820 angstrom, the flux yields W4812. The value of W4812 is 36.3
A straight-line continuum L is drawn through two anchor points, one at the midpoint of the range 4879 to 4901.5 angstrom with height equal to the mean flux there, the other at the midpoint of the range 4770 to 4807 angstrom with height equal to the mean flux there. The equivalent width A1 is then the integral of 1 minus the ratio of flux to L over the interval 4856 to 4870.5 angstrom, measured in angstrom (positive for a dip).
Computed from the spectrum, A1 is 2.1 angstrom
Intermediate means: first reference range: 36.4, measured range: 30.3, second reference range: 35.3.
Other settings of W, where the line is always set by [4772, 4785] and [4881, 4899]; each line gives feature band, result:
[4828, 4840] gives -0.1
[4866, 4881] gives 0.5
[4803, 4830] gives -0.1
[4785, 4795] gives 0.0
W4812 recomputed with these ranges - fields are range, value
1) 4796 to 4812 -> 36.1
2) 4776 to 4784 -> 36.4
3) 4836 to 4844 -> 36.4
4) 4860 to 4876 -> 31.5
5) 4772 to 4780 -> 36.9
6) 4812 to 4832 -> 36.4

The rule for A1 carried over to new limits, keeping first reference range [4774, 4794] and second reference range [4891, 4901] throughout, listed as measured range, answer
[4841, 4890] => 3.16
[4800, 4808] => 0.04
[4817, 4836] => -0.01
